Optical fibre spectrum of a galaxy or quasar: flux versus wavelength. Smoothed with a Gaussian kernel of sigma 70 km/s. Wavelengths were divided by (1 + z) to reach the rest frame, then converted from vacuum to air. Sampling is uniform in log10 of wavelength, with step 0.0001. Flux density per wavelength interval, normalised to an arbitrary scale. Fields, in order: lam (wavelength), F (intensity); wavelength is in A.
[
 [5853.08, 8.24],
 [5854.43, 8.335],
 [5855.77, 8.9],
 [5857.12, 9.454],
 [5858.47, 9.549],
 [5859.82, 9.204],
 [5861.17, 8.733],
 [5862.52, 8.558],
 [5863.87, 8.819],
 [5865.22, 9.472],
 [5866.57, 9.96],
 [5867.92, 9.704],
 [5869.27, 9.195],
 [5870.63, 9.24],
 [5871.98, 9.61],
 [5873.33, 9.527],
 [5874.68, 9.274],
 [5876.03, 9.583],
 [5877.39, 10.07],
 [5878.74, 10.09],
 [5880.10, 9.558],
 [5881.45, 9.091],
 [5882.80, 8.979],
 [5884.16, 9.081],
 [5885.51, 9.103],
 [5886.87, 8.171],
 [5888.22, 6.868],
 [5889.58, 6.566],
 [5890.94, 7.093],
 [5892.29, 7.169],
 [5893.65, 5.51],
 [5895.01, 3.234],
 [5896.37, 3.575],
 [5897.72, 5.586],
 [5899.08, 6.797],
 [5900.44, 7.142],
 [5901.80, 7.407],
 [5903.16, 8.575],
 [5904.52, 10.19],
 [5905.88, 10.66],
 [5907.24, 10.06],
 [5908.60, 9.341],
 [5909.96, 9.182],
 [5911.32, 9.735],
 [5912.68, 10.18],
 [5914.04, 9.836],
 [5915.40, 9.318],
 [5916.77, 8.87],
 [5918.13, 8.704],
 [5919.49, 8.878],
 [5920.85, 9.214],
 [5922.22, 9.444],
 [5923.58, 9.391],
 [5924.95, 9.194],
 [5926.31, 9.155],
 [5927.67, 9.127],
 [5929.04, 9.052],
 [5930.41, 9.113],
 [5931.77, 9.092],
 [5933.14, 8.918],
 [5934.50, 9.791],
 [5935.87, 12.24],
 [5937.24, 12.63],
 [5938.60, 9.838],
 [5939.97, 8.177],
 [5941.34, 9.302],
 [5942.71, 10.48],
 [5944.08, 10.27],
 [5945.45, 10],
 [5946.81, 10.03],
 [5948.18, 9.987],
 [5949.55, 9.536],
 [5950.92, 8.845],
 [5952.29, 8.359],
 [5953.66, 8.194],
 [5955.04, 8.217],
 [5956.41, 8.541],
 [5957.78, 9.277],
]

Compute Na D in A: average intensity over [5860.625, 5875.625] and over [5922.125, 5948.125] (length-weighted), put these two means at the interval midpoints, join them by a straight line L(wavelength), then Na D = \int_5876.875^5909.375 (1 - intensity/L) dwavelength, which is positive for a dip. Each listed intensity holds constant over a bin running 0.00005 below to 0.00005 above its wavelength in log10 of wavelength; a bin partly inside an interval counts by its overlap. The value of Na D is 5.4 A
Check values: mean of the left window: 9.29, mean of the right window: 9.76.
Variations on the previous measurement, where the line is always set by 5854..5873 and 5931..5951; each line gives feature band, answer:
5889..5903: 5.04 A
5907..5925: 0.66 A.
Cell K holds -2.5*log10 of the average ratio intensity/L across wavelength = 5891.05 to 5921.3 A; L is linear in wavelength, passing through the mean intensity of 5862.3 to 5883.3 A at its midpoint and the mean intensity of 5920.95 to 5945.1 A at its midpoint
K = 0.18 mag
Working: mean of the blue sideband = 9.44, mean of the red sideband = 9.71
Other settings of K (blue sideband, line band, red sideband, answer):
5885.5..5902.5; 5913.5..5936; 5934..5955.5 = -0.11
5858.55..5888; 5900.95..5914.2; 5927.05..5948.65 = 0.01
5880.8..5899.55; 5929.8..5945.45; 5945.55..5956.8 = -0.17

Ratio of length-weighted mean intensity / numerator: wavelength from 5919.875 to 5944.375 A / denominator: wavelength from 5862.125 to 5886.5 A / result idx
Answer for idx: 1.0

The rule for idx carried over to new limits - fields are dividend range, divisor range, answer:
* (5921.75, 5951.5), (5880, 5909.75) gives 1.26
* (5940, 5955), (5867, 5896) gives 1.12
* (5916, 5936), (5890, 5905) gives 1.42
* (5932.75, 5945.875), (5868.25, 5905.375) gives 1.27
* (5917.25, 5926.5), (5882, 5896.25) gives 1.30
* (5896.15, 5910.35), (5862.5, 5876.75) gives 0.87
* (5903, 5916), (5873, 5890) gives 1.09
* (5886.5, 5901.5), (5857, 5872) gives 0.66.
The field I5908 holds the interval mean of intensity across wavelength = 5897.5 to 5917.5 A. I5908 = 8.93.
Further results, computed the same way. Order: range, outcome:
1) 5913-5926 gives 9.23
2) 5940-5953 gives 9.57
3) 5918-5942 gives 9.53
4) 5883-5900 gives 6.64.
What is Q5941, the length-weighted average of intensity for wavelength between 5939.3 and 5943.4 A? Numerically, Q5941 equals 9.31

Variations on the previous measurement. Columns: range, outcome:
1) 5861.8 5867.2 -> 9.19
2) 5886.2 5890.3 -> 7.2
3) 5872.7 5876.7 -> 9.47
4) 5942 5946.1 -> 10.2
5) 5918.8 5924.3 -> 9.23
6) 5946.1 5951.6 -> 9.62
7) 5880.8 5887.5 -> 8.89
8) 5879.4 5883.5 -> 9.21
